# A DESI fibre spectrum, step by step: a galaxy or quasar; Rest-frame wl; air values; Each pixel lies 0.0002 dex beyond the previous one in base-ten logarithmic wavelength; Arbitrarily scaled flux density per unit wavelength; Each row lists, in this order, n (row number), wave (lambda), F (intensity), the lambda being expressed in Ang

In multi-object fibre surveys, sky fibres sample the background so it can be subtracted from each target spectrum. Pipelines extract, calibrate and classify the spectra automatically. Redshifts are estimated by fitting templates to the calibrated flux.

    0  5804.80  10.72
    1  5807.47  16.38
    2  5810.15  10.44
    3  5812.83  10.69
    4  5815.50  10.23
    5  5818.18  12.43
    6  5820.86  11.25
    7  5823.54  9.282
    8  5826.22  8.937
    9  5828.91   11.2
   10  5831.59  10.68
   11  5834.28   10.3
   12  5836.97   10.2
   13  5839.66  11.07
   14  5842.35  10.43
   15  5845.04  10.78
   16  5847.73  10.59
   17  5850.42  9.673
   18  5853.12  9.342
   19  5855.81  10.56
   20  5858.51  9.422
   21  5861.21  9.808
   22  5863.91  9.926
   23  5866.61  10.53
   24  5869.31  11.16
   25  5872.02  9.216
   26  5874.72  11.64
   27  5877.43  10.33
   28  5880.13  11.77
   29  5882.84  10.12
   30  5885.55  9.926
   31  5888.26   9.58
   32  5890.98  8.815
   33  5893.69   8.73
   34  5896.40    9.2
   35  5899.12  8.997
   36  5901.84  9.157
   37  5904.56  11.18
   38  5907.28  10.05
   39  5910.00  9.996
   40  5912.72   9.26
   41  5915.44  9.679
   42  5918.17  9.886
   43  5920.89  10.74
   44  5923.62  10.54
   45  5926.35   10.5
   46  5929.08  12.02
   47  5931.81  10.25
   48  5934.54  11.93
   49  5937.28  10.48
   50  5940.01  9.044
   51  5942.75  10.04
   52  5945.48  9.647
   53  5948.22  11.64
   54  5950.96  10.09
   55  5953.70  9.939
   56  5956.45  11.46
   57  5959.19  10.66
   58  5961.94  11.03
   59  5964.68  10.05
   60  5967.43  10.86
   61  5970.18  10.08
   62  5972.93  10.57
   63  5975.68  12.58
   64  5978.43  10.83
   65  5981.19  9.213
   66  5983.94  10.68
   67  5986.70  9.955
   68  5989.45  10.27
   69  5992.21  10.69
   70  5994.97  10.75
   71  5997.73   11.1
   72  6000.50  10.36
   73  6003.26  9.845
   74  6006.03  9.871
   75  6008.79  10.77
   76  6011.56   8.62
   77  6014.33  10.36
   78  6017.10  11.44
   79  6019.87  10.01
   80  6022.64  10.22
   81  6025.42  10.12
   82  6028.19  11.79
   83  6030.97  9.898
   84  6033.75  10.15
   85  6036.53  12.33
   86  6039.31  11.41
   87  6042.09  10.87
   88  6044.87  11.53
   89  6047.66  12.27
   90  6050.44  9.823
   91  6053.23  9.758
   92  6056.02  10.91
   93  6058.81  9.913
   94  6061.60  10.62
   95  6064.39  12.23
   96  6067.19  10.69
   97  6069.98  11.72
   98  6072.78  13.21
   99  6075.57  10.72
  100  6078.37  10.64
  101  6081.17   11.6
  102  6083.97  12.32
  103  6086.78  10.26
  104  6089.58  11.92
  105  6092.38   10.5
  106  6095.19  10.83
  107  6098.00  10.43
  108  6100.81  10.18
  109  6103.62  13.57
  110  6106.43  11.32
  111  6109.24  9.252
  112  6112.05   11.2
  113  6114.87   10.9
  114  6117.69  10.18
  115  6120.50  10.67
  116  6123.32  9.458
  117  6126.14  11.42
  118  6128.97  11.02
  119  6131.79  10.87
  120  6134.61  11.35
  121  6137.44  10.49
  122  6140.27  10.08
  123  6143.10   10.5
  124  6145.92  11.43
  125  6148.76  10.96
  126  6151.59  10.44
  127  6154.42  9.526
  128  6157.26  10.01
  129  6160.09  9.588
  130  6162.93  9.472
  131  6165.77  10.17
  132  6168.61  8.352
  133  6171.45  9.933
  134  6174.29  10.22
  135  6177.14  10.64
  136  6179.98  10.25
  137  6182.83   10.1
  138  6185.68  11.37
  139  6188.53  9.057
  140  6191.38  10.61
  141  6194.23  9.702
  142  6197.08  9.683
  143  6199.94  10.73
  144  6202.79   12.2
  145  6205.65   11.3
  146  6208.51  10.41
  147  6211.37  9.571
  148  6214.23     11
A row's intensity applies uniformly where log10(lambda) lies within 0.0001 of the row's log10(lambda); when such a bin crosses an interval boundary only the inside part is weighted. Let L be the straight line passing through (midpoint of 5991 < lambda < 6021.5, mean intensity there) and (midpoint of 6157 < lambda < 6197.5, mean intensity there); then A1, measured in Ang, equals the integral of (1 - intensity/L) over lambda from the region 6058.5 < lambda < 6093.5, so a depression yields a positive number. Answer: -3.9 Ang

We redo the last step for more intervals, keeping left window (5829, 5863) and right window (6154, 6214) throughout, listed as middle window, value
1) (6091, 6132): -2.4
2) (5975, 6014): -0.5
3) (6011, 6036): -0.5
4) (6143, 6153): -0.7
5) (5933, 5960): -0.7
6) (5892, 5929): 1.2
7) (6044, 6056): -0.7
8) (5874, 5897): 0.6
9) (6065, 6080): -1.8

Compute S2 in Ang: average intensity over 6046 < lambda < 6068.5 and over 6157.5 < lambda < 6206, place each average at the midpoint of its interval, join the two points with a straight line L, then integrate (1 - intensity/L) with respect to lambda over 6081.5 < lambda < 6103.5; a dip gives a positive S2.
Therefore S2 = -1.0 Ang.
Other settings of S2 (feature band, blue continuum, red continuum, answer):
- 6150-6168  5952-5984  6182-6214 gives 1.2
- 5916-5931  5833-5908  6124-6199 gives -0.8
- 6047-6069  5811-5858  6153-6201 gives -1.4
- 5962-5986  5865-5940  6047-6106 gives -0.1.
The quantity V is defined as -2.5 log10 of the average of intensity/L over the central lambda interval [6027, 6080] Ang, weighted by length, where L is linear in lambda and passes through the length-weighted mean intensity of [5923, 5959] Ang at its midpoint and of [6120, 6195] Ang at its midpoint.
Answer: -0.07 mag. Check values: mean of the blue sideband 10.6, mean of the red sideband 10.3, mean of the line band 11.1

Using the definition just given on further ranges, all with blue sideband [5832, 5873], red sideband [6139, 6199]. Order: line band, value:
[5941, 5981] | -0.05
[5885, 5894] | 0.11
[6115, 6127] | -0.03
